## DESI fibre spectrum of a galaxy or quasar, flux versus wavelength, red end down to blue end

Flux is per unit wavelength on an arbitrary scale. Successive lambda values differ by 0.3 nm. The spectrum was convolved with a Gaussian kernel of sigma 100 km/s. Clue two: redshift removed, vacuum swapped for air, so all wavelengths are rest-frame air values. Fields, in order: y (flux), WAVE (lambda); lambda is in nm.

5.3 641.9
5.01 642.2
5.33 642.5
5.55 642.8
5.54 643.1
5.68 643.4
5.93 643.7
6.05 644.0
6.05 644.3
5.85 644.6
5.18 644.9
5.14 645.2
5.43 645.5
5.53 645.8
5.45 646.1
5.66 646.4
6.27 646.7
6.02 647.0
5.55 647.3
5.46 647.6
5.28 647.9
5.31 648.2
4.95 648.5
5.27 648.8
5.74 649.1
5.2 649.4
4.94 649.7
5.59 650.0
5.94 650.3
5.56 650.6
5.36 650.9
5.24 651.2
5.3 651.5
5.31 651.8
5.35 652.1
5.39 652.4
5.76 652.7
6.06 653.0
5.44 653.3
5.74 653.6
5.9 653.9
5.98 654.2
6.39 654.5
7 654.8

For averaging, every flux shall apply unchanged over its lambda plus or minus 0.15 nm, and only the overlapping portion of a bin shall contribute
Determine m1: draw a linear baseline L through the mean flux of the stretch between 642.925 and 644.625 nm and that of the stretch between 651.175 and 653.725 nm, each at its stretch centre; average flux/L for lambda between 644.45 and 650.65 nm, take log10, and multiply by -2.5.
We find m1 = 0.04 mag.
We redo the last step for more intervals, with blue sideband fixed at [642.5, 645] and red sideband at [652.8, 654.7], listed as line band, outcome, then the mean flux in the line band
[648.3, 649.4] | 0.10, 5.3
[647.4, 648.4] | 0.09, 5.34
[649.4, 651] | 0.08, 5.46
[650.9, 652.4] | 0.11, 5.32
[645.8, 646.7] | 0.02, 5.67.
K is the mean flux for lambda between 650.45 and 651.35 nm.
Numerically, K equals 5.39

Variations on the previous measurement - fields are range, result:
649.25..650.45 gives 5.42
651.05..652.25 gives 5.3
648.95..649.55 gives 5.47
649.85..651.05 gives 5.61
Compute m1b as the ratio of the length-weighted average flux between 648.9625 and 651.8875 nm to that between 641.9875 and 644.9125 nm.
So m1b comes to 0.96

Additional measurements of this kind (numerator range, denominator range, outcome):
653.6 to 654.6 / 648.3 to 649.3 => 1.13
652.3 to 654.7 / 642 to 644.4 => 1.04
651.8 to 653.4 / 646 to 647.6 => 0.97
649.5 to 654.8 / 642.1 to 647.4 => 1.00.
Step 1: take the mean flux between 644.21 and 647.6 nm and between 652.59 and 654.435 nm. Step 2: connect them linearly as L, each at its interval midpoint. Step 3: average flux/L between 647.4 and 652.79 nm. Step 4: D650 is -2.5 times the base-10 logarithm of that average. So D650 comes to 0.071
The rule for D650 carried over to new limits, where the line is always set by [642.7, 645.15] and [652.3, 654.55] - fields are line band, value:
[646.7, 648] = 0.01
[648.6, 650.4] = 0.07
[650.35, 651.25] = 0.06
